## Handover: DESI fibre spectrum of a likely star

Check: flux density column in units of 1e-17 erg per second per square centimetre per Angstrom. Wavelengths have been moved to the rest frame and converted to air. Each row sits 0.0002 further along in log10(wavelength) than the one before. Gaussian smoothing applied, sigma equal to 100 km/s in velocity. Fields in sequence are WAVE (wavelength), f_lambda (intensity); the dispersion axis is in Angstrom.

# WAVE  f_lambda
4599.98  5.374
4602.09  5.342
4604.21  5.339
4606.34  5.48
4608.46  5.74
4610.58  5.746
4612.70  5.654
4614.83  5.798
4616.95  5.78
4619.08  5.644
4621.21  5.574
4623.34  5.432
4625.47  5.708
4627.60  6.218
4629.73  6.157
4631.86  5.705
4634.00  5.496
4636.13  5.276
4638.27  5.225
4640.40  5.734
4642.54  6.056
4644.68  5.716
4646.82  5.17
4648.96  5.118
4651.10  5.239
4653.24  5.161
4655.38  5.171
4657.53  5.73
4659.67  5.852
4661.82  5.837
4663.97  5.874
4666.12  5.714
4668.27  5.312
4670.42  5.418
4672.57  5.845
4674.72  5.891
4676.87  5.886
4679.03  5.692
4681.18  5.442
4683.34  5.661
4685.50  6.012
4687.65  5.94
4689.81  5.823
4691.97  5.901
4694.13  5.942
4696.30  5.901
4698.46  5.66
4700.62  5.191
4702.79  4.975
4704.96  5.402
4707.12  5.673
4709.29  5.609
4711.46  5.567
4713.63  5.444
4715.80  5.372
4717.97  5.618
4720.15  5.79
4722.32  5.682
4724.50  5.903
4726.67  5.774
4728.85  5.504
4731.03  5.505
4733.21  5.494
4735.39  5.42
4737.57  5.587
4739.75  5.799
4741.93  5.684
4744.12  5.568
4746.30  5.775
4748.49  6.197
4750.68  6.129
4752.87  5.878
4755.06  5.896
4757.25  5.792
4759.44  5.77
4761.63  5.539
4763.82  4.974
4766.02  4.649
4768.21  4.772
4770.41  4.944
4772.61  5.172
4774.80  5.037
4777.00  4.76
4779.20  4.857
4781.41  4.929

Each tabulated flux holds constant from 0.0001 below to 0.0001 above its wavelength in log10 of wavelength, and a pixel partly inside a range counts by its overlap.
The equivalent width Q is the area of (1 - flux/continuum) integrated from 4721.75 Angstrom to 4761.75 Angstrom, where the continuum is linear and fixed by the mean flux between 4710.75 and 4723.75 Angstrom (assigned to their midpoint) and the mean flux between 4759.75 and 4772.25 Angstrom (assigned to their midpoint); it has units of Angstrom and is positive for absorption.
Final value -3.3 Angstrom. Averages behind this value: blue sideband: 5.59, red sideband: 5.04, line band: 5.74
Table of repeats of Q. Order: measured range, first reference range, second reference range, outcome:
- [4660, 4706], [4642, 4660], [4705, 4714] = -1.5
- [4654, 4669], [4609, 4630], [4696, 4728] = 0.1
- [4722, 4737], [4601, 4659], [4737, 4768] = 0.0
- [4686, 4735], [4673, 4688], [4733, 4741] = 0.5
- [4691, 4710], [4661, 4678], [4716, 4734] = 0.3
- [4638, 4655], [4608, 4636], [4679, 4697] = 1.0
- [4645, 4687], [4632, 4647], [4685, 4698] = 1.1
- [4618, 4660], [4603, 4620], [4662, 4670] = 0.6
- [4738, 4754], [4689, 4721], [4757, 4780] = -1.8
